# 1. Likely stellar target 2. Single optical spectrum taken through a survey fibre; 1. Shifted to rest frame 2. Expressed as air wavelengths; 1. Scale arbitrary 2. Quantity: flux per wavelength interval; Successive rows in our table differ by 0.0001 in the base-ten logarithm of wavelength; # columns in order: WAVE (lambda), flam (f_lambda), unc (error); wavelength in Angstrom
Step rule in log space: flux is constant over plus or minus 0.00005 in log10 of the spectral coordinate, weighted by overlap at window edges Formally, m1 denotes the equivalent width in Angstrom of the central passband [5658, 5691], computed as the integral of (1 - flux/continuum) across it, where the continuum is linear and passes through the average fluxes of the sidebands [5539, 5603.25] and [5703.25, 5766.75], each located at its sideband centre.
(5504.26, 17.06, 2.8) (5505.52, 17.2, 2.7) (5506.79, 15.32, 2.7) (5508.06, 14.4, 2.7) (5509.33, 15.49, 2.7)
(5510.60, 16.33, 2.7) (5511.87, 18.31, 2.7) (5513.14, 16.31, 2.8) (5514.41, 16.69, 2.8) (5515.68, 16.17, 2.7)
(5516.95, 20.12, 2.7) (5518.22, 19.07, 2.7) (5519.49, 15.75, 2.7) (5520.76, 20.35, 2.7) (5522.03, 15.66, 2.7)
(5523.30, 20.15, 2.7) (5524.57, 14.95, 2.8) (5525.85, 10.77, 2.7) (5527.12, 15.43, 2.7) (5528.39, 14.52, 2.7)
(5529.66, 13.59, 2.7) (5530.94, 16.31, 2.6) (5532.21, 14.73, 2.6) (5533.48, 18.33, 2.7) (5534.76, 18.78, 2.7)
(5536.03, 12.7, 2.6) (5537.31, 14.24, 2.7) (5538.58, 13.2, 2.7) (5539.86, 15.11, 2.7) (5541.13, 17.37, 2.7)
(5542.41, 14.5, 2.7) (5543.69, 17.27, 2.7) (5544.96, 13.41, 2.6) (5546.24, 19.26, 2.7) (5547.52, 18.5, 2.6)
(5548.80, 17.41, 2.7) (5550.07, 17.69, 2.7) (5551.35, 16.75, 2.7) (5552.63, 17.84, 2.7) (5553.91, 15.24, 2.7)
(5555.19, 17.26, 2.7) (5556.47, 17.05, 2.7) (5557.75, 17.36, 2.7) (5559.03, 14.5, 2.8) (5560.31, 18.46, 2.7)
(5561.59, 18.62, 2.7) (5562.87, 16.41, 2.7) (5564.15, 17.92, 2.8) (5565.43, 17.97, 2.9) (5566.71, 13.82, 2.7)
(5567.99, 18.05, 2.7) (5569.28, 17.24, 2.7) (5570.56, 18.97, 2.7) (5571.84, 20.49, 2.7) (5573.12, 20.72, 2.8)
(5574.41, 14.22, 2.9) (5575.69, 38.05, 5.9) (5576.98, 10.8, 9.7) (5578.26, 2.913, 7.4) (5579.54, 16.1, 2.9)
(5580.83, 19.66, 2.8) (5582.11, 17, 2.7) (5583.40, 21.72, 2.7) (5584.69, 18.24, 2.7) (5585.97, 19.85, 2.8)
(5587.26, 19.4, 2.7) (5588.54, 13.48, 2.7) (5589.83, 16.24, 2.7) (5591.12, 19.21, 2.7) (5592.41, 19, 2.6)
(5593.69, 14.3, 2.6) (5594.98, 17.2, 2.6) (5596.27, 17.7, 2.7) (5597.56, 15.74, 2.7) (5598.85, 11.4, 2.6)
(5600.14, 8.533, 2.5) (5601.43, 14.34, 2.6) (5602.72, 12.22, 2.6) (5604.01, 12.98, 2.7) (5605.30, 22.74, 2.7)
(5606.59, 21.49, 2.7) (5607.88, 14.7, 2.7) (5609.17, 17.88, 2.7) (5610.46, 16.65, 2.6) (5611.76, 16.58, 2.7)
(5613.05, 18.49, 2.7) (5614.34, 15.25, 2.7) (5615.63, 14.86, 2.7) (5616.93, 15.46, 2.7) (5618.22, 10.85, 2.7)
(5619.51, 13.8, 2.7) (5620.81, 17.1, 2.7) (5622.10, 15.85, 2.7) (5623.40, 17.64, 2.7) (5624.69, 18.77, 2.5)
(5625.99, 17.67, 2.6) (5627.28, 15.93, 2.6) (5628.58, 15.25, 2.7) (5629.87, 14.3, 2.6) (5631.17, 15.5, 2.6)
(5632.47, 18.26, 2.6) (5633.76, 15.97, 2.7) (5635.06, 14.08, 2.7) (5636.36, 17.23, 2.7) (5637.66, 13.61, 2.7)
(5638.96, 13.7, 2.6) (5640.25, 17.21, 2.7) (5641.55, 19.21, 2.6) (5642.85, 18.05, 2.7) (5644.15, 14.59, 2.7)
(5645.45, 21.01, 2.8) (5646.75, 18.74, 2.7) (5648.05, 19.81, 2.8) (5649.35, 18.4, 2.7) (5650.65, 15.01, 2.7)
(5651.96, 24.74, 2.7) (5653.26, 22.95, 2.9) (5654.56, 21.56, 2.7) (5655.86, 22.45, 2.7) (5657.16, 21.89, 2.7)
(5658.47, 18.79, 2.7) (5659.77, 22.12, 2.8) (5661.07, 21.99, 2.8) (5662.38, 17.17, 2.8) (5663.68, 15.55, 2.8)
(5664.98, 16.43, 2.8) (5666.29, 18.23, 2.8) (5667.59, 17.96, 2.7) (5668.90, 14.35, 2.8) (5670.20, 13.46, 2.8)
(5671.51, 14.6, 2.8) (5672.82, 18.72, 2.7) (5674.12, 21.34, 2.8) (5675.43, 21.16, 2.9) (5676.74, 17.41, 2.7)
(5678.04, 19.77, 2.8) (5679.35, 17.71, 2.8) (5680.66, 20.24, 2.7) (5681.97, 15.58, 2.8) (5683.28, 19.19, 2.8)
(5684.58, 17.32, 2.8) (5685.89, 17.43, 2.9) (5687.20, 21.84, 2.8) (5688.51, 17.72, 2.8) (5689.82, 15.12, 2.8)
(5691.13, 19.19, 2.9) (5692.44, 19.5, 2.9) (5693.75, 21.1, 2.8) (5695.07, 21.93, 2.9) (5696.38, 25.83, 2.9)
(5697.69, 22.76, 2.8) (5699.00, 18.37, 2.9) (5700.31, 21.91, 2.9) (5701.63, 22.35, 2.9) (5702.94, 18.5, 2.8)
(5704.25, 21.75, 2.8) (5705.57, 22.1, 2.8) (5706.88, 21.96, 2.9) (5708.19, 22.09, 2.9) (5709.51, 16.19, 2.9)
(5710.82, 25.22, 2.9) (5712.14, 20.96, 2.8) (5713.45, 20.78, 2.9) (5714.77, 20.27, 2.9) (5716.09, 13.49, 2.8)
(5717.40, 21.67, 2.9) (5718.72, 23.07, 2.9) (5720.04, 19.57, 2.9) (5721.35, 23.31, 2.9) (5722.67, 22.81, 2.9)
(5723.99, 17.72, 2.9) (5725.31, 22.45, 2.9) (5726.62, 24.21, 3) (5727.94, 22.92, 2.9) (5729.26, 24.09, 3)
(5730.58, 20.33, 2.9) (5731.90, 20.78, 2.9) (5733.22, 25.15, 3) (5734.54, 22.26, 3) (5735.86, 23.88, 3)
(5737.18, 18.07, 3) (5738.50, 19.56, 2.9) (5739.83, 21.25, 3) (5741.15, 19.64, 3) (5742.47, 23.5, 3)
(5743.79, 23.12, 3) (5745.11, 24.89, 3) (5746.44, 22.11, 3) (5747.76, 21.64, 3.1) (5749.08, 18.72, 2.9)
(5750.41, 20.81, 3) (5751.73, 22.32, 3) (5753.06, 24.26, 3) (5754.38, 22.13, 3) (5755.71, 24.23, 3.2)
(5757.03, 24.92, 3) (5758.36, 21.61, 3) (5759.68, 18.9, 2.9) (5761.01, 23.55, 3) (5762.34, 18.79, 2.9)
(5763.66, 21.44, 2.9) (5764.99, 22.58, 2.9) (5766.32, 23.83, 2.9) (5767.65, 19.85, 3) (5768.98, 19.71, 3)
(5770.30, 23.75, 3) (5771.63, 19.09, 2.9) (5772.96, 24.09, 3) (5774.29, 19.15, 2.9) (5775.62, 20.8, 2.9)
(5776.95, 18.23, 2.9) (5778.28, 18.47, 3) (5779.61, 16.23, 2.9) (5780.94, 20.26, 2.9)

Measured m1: 3.0 Angstrom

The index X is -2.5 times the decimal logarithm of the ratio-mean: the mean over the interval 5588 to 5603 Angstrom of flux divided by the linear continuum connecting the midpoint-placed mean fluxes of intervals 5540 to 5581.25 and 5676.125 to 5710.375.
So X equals 0.190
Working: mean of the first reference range 17.2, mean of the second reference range 19.8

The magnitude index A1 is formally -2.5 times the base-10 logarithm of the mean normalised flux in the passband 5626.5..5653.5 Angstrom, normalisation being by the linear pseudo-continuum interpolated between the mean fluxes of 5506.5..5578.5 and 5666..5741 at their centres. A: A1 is 0.096 mag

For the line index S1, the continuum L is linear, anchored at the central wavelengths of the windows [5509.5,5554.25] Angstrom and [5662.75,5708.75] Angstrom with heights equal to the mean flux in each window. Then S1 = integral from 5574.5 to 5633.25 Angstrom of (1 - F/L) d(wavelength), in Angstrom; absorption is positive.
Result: 4.0 Angstrom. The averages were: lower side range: 16.4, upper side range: 19.1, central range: 16.4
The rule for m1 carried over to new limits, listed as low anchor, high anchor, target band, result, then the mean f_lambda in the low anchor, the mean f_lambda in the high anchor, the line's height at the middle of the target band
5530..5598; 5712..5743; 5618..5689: 5.8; 17.1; 21.3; 19.4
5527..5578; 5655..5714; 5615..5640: 3.8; 16.9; 19.5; 18.4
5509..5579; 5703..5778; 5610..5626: 2.2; 16.7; 21.5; 18.5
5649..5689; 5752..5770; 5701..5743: -1.3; 18.8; 22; 20.7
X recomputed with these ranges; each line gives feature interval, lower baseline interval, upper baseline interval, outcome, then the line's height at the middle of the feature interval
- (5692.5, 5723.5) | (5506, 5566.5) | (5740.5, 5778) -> -0.04 mag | 20.5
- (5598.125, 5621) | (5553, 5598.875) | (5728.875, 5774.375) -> 0.19 mag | 18.2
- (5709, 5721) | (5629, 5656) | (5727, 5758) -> 0.04 mag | 21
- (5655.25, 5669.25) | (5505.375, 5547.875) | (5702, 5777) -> 0.04 mag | 19.6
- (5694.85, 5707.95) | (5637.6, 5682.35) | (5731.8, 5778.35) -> -0.10 mag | 19.9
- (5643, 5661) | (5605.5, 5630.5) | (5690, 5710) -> -0.11 mag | 18.3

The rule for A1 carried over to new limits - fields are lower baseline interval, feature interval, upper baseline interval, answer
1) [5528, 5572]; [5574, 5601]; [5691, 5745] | 0.06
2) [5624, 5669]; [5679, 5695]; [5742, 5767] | 0.06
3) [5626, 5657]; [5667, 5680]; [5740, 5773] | 0.08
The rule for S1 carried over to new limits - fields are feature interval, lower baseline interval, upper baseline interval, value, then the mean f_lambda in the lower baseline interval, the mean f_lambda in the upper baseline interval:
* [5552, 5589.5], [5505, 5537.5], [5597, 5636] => -3.8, 16.2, 15.7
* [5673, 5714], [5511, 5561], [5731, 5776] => 0.4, 16.4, 21.8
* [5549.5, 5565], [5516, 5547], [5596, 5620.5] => -1.2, 16.1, 15.3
